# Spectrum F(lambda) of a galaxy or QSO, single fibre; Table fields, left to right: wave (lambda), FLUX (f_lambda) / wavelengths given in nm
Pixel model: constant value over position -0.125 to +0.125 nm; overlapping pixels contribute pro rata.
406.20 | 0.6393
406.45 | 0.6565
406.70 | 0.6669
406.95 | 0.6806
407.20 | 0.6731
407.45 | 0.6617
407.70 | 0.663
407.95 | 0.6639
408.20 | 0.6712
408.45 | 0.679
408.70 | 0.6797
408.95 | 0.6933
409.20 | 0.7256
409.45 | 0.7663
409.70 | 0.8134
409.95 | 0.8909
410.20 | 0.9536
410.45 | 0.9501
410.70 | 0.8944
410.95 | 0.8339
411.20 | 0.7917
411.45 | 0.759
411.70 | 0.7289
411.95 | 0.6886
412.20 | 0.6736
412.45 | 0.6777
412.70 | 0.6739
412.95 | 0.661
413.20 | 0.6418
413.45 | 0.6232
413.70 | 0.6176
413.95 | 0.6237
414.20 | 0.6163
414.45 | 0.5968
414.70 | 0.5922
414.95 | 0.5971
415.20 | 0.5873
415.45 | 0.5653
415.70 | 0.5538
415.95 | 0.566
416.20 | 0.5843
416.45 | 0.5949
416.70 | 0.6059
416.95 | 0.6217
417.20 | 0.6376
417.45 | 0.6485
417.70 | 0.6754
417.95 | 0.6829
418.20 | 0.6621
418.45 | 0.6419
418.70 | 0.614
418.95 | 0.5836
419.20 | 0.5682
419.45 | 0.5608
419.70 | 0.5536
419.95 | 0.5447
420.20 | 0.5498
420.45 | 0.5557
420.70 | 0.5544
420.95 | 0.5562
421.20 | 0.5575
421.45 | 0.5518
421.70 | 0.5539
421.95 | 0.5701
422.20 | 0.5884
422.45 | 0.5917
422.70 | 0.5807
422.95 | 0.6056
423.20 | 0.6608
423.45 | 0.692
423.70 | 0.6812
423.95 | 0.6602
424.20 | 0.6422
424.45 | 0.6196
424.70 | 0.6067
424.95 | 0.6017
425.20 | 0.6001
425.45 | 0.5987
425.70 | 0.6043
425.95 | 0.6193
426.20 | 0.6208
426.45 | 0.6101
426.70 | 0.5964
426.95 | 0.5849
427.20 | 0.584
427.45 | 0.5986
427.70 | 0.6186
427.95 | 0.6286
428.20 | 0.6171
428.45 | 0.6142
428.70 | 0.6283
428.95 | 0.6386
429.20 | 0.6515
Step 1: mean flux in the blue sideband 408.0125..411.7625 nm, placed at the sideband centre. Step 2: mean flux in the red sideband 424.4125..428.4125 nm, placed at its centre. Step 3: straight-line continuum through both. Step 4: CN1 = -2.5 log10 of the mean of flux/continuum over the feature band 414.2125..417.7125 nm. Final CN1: 0.20 mag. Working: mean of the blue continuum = 0.788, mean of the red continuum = 0.607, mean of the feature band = 0.6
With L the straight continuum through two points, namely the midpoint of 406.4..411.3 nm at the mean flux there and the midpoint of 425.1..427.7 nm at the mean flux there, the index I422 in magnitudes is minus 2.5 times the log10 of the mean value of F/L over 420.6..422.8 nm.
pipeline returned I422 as 0.14 mag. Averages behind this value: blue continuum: 0.752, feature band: 0.567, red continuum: 0.603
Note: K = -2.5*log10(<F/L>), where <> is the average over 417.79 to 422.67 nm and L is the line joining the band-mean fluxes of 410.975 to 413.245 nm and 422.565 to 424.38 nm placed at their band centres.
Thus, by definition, 0.142 mag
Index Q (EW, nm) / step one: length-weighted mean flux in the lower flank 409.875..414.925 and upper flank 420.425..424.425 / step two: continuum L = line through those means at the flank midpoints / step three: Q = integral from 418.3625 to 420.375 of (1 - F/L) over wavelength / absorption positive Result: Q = 0.20 nm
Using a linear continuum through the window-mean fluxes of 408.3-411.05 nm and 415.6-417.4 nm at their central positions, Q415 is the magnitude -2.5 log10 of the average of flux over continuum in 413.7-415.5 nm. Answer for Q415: 0.10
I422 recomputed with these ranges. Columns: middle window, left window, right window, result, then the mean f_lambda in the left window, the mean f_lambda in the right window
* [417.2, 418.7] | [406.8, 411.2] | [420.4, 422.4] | -0.07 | 0.759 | 0.562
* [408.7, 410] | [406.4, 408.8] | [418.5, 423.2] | -0.16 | 0.67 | 0.573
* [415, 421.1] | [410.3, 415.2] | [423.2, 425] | 0.13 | 0.695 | 0.646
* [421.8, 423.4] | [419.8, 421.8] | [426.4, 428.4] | -0.07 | 0.553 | 0.605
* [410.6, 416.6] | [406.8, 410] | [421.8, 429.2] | 0.04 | 0.708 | 0.616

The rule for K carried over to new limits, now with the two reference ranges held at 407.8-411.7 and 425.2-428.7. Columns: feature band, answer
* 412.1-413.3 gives 0.13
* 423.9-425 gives 0.01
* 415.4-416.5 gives 0.25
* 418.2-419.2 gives 0.13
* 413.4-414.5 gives 0.20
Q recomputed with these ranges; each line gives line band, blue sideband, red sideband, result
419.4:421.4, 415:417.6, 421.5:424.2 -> 0.18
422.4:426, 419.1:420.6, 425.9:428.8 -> -0.24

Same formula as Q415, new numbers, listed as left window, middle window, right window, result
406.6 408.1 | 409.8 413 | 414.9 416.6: -0.247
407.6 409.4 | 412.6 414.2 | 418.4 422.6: 0.001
